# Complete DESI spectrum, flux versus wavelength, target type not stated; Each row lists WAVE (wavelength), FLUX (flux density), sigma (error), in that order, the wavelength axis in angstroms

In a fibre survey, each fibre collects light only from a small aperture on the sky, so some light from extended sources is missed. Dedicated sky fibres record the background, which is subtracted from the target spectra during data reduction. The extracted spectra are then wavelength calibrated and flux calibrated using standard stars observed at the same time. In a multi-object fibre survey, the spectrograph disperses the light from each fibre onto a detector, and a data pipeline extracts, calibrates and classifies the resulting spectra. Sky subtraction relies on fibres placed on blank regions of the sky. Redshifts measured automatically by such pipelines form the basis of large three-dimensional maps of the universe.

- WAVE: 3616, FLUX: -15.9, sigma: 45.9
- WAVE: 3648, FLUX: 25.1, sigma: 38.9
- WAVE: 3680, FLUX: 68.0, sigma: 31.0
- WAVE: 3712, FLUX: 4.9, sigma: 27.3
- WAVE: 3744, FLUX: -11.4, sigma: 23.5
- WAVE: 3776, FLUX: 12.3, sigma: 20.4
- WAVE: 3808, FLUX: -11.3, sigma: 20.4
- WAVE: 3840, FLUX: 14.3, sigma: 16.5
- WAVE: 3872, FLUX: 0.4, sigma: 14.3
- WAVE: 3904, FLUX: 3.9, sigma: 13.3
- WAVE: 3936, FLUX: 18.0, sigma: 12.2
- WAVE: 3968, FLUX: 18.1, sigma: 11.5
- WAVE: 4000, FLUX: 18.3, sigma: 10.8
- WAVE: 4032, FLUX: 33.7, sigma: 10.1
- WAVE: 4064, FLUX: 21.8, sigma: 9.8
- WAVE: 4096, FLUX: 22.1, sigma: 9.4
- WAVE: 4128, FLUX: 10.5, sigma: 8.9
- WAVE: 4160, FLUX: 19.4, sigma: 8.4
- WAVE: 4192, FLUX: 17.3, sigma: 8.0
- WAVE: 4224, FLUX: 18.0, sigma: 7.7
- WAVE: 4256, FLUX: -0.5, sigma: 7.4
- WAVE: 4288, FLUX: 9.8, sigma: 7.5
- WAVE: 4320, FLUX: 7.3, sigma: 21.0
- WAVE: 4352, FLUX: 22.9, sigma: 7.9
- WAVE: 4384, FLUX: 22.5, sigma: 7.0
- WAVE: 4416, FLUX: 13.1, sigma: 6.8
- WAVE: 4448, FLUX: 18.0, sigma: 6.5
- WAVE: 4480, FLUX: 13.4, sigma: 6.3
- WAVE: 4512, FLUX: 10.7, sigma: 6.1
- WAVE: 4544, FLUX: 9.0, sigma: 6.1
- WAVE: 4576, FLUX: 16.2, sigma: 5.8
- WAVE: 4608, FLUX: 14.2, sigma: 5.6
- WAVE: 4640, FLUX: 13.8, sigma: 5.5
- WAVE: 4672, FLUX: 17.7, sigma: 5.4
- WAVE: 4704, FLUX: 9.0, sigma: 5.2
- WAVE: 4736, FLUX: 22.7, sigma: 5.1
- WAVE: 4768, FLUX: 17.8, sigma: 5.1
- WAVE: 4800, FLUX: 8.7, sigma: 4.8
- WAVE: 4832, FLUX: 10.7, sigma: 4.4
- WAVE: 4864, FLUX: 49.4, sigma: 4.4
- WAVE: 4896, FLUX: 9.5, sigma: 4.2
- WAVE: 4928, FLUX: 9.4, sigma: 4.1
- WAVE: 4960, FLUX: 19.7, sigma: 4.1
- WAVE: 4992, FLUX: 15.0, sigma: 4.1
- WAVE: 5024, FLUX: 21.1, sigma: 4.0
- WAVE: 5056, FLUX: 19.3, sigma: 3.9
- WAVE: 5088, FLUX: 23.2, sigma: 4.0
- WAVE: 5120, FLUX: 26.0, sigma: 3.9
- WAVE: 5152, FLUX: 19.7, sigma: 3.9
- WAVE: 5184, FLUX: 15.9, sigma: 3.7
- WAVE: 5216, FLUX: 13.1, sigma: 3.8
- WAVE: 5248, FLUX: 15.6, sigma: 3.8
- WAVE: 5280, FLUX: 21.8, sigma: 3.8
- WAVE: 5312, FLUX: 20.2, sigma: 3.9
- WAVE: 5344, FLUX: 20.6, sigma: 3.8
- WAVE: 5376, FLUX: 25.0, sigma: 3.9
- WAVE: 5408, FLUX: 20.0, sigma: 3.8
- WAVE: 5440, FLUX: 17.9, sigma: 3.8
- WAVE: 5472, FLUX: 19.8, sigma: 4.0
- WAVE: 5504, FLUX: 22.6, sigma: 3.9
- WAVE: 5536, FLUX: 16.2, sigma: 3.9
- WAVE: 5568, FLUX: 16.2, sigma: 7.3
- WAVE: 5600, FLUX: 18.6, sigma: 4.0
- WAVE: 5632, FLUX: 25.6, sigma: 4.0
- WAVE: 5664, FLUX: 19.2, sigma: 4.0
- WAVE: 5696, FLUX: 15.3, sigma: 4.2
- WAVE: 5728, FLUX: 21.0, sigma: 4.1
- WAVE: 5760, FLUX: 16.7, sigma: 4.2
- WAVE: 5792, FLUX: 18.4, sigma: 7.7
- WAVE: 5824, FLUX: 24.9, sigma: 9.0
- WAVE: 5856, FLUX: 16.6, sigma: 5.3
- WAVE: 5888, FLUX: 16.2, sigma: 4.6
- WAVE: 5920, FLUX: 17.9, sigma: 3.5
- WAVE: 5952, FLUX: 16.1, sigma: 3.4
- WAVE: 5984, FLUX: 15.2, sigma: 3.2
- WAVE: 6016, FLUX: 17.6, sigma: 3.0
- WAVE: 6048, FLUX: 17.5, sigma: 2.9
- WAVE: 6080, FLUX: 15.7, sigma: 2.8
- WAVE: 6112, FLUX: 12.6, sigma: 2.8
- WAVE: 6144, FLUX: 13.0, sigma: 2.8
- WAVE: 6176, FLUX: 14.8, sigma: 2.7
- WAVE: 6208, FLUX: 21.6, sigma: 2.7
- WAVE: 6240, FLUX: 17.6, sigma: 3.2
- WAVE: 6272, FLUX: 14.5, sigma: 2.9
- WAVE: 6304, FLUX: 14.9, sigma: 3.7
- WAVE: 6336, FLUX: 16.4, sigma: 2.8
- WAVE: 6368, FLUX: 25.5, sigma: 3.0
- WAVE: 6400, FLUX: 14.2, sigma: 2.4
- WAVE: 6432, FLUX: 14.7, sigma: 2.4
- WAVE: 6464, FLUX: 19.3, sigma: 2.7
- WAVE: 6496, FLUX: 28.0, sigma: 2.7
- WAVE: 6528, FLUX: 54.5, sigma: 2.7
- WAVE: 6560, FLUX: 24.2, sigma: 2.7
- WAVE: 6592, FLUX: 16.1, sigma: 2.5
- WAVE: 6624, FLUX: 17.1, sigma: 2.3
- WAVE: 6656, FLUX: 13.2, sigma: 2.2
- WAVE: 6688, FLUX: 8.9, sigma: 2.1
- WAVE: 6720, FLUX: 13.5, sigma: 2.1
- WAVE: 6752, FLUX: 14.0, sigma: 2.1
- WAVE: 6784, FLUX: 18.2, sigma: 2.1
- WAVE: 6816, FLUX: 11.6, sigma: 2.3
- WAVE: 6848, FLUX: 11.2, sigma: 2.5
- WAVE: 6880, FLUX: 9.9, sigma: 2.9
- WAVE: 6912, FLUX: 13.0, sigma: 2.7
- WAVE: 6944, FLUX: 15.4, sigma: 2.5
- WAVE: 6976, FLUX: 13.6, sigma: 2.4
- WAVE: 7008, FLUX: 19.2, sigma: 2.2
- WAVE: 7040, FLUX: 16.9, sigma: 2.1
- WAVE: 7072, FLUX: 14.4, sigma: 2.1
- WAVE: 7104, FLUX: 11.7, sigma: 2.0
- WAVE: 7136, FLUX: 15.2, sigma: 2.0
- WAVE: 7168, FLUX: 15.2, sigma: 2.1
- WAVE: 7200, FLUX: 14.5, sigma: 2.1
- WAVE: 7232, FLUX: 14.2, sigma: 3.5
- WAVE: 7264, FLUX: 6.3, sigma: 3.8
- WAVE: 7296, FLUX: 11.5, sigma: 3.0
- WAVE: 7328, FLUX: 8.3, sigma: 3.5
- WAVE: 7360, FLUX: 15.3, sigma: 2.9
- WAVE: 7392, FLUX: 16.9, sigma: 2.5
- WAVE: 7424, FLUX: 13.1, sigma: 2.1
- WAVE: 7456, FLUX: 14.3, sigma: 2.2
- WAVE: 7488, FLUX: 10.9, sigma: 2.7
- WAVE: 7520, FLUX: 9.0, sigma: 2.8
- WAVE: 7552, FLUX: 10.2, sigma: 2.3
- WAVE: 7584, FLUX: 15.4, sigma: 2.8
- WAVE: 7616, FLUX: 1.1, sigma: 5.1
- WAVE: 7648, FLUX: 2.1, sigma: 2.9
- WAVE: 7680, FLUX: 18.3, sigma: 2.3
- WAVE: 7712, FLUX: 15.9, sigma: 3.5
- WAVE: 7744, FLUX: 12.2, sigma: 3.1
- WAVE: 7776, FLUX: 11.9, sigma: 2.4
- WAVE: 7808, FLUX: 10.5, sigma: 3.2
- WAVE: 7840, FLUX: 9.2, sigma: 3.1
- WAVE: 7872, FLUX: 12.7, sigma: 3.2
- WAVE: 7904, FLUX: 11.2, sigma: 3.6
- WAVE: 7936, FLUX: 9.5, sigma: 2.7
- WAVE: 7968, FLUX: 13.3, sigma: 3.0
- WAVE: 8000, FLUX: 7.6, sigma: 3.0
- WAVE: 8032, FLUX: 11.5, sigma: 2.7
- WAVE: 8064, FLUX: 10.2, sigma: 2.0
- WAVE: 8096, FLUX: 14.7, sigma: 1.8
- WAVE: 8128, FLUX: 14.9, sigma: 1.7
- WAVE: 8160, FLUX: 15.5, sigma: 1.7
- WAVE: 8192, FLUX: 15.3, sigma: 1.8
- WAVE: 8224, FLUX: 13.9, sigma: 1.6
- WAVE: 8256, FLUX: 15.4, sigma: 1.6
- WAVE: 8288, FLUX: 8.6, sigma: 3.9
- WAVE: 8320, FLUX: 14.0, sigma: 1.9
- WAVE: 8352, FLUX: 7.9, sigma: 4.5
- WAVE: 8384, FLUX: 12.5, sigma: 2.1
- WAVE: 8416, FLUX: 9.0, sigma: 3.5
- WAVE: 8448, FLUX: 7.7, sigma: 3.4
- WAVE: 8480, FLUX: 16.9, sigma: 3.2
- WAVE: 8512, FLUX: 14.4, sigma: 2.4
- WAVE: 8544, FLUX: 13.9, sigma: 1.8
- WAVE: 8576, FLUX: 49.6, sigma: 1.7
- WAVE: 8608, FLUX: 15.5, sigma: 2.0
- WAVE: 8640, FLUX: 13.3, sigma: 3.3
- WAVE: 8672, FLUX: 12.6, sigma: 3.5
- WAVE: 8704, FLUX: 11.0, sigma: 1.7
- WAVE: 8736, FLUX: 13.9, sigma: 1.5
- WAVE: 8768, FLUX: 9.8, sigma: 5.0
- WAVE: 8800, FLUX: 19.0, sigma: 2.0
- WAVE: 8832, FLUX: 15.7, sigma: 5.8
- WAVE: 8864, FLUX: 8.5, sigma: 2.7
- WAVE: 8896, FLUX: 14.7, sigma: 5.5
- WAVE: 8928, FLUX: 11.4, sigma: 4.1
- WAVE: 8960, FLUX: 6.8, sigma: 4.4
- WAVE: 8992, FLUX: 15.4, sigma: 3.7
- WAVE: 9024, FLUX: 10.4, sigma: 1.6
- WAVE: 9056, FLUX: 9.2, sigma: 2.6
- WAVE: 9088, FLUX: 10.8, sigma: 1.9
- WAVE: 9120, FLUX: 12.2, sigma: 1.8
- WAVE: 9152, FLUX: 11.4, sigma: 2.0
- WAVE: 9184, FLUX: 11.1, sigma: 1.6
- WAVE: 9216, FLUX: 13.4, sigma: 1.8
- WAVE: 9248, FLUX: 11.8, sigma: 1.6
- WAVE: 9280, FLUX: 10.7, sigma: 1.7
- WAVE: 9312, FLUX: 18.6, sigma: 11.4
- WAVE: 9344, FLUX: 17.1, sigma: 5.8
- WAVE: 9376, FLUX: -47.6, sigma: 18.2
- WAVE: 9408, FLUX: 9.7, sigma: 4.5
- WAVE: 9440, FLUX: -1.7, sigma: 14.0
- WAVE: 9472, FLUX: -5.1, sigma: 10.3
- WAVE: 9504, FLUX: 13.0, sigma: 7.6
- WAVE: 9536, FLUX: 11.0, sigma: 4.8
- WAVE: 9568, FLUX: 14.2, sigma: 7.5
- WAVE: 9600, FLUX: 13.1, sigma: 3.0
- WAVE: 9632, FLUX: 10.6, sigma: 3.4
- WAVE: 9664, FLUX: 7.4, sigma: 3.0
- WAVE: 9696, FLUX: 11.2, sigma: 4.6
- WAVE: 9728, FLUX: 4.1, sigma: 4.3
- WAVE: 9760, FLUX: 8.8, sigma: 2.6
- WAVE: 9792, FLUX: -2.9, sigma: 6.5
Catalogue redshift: 0.306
